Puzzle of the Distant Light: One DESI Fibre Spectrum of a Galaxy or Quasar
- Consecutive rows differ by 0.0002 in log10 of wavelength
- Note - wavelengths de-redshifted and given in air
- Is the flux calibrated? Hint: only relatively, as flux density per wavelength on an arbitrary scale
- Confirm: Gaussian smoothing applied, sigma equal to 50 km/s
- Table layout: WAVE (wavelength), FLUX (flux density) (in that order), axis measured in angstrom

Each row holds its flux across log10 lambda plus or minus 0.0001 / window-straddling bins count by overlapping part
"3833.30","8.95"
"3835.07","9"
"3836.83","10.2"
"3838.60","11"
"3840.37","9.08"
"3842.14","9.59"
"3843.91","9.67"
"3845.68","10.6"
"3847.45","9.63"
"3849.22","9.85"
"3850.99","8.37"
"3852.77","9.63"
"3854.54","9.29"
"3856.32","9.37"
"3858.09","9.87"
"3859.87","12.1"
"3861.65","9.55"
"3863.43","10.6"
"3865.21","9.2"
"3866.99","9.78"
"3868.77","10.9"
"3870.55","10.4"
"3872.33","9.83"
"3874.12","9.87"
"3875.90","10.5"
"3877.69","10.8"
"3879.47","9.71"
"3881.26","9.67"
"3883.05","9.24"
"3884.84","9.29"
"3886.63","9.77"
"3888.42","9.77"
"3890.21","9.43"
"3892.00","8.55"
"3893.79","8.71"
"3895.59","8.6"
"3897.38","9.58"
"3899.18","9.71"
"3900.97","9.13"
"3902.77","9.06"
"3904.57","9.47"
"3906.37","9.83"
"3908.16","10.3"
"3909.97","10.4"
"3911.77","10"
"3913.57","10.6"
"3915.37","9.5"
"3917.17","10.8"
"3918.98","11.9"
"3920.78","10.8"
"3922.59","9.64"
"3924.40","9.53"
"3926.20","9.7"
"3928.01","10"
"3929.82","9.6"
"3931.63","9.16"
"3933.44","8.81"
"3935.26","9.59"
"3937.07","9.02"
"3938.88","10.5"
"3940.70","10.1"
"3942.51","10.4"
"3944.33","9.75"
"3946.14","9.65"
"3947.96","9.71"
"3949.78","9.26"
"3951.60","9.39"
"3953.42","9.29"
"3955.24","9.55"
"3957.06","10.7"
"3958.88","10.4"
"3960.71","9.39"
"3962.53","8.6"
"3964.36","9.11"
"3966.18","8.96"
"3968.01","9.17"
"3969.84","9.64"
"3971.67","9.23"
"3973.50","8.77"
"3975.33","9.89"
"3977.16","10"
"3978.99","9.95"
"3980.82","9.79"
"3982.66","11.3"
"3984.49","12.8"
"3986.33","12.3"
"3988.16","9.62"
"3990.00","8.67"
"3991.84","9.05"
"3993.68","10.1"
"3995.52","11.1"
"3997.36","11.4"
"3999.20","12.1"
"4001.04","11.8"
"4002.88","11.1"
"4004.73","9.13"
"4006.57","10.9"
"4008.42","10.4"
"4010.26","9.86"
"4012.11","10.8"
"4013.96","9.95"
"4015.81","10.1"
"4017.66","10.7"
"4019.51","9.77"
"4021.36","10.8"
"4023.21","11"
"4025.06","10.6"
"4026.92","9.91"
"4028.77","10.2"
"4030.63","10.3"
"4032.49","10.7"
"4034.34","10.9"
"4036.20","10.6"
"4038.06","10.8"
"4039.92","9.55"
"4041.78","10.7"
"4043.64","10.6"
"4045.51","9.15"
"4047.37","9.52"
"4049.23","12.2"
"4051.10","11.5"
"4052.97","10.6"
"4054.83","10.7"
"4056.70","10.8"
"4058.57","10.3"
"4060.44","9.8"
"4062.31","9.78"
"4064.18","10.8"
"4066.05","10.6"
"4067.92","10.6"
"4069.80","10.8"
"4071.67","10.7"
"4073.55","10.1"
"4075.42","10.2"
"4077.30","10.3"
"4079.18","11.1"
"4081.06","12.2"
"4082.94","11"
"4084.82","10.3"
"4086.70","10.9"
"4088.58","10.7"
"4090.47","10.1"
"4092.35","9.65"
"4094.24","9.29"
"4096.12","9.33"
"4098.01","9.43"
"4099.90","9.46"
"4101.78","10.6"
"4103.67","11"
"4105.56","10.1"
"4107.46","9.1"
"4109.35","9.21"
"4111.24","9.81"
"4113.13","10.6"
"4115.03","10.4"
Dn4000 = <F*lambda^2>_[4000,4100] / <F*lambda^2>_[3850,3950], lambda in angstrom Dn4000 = 1.15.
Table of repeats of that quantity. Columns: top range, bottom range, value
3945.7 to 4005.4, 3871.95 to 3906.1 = 1.10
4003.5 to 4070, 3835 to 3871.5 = 1.15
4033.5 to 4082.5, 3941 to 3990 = 1.12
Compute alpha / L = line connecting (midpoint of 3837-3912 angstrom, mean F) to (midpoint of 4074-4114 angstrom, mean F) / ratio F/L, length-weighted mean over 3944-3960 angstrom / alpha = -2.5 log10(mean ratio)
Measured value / 0.019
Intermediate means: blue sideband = 9.76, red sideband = 10.2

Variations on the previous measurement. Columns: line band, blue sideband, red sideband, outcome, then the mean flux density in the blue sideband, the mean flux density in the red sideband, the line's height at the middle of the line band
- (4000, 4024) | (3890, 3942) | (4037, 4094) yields -0.03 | 9.74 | 10.5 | 10.2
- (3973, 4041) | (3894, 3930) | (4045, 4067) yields -0.02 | 9.89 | 10.5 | 10.3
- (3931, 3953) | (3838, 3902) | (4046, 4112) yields 0.04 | 9.73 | 10.4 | 9.95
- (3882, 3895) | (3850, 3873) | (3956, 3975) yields 0.06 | 9.92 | 9.41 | 9.79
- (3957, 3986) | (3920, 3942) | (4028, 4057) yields 0.01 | 9.71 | 10.5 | 10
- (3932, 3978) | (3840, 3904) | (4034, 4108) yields 0.05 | 9.69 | 10.4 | 9.98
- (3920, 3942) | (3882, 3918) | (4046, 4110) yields 0.00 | 9.59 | 10.4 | 9.72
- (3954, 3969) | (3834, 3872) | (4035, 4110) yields 0.07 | 9.89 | 10.4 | 10.1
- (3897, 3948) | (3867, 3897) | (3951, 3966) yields -0.03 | 9.69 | 9.53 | 9.61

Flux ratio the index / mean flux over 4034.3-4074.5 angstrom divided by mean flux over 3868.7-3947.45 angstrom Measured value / 1.1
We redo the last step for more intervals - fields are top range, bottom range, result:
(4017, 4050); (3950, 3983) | 1.09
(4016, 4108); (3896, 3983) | 1.07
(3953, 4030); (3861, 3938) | 1.04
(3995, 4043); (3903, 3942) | 1.06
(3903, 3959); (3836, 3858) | 1.02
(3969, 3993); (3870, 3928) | 1.03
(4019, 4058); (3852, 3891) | 1.06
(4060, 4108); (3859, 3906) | 1.06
